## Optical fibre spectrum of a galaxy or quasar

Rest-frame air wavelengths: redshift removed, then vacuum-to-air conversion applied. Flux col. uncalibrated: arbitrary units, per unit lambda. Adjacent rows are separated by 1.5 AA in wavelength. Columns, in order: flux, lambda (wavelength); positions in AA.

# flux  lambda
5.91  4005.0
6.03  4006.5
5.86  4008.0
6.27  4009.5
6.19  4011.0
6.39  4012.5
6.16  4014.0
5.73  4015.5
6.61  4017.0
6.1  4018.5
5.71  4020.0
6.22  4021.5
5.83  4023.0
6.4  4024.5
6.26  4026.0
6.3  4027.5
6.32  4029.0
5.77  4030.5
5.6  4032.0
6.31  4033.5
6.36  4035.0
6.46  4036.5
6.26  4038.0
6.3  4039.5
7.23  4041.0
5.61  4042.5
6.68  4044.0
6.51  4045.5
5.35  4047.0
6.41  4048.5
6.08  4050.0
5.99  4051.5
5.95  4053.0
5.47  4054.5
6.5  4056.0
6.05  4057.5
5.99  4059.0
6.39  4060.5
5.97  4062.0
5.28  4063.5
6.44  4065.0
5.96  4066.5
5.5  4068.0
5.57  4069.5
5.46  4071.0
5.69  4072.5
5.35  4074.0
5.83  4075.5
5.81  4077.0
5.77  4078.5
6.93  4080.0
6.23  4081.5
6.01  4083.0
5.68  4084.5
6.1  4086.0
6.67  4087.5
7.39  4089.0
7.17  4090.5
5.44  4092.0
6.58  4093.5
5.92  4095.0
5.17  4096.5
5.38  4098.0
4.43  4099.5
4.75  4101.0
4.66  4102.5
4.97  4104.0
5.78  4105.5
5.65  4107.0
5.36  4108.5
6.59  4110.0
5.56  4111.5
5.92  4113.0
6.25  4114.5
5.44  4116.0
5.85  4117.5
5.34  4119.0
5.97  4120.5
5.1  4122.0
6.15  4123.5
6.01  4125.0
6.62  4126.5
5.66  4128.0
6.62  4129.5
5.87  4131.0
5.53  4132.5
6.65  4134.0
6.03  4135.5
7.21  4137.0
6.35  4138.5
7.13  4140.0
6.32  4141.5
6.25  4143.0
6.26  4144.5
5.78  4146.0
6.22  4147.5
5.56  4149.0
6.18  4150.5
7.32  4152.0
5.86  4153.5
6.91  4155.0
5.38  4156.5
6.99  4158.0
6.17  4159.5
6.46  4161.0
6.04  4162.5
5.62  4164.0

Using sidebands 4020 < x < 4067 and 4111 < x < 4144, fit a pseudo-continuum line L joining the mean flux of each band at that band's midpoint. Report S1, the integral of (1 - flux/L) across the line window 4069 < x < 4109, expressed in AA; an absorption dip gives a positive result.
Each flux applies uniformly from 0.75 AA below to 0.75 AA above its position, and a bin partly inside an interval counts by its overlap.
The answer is 2.2 AA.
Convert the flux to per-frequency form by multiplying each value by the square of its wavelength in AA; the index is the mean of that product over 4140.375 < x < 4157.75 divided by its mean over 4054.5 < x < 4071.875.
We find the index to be 1.10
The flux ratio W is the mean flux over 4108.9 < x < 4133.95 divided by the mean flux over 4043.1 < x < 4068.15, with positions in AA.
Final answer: 0.98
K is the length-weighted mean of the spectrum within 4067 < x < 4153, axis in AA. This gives 5.95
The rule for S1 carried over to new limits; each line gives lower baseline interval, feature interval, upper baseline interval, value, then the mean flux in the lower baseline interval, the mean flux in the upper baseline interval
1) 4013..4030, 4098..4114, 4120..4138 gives 2.0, 6.15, 6.12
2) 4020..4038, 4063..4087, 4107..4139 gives 0.8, 6.15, 5.99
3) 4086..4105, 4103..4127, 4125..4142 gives 1.1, 5.73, 6.35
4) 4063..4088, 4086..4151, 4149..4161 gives 2.1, 5.9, 6.35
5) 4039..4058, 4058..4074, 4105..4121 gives 0.7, 6.16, 5.79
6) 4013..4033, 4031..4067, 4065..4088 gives -0.8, 6.08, 5.91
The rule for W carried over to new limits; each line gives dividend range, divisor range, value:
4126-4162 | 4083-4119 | 1.09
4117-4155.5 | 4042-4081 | 1.04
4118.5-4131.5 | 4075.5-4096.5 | 0.95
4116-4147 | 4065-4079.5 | 1.07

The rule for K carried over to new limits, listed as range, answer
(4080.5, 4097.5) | 6.21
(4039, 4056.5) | 6.17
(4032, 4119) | 5.93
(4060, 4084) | 5.88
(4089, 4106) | 5.56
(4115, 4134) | 5.88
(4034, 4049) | 6.32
